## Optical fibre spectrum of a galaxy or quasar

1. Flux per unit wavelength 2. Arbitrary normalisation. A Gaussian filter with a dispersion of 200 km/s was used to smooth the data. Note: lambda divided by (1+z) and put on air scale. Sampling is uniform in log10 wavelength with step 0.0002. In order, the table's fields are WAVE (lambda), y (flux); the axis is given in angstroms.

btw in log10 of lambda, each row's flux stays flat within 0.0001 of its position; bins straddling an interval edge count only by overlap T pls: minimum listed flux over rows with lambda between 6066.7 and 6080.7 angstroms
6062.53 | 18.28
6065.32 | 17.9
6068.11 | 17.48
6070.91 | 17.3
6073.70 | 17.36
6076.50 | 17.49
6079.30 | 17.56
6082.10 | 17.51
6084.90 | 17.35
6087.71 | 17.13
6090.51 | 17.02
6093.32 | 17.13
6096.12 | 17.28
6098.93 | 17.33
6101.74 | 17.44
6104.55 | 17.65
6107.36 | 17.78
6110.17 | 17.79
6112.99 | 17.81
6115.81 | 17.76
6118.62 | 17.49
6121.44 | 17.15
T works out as 17.3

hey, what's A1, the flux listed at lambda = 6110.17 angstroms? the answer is 17.79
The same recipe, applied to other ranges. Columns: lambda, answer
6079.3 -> 17.56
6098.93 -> 17.33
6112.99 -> 17.81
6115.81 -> 17.76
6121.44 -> 17.15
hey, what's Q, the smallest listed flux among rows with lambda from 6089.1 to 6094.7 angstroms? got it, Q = 17.02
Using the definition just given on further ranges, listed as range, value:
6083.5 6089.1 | 17.13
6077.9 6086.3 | 17.35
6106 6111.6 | 17.78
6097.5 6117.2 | 17.33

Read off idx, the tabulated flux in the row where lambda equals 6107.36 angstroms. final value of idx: 17.78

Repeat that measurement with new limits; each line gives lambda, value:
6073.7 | 17.36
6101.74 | 17.44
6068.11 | 17.48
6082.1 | 17.51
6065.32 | 17.9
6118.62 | 17.49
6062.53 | 18.28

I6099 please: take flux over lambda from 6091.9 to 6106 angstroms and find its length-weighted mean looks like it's 17.4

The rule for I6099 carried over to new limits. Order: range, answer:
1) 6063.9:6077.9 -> 17.5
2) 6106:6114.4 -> 17.8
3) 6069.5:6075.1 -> 17.3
